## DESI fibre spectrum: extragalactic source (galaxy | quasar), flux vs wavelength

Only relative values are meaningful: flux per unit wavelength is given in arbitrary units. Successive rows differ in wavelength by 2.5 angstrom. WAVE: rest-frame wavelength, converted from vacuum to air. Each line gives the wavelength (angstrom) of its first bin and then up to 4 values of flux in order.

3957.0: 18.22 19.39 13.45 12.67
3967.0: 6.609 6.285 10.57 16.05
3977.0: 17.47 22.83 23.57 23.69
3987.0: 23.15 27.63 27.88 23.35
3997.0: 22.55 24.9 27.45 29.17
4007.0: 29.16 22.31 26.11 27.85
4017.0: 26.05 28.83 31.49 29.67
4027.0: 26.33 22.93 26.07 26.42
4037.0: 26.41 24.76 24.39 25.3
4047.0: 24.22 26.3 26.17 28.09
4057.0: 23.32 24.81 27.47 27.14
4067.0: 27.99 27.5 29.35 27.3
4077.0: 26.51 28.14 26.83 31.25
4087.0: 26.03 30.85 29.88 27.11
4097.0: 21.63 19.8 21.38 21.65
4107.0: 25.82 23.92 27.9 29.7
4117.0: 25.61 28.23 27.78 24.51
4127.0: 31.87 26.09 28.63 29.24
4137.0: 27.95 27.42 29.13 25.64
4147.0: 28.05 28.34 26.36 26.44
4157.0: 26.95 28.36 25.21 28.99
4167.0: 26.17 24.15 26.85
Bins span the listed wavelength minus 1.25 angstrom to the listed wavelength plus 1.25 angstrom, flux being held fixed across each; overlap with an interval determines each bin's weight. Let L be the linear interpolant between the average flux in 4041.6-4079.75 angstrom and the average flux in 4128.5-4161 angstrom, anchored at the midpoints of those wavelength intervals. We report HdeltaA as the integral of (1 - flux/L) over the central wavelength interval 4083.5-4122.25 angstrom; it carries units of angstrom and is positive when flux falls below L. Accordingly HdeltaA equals 1.4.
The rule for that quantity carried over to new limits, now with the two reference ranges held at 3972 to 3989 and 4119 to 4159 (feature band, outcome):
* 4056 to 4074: -1.8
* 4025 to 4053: -2.7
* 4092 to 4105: 1.4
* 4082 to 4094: -1.7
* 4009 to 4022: -2.8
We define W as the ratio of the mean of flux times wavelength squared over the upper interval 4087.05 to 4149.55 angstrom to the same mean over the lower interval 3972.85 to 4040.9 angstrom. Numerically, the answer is 1.12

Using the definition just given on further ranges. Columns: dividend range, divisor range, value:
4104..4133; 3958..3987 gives 1.80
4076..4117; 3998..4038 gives 1.01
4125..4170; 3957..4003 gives 1.54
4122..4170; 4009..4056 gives 1.10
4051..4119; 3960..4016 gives 1.31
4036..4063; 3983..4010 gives 1.02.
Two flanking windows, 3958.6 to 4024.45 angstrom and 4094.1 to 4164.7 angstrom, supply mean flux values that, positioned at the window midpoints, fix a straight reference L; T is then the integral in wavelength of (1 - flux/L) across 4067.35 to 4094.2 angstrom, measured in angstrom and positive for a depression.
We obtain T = -3.62 angstrom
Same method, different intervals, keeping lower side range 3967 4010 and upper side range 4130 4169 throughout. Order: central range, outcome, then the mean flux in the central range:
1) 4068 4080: -1.43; 27.7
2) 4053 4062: -0.56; 25.7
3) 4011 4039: -4.86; 27.1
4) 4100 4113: 1.06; 23.8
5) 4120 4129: -0.46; 27.9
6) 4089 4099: -0.42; 26.5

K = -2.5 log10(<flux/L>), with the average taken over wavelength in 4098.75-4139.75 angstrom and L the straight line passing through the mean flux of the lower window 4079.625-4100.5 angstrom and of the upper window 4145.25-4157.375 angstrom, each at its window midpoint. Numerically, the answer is 0.026 mag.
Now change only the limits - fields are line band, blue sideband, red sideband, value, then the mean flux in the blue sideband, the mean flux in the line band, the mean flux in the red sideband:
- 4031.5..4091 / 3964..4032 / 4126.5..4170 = -0.080 mag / 23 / 26.8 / 27.5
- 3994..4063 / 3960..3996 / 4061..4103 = -0.173 mag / 18.3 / 26.2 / 26.9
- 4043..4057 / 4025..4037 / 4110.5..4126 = 0.016 mag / 25.8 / 25.7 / 27.3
